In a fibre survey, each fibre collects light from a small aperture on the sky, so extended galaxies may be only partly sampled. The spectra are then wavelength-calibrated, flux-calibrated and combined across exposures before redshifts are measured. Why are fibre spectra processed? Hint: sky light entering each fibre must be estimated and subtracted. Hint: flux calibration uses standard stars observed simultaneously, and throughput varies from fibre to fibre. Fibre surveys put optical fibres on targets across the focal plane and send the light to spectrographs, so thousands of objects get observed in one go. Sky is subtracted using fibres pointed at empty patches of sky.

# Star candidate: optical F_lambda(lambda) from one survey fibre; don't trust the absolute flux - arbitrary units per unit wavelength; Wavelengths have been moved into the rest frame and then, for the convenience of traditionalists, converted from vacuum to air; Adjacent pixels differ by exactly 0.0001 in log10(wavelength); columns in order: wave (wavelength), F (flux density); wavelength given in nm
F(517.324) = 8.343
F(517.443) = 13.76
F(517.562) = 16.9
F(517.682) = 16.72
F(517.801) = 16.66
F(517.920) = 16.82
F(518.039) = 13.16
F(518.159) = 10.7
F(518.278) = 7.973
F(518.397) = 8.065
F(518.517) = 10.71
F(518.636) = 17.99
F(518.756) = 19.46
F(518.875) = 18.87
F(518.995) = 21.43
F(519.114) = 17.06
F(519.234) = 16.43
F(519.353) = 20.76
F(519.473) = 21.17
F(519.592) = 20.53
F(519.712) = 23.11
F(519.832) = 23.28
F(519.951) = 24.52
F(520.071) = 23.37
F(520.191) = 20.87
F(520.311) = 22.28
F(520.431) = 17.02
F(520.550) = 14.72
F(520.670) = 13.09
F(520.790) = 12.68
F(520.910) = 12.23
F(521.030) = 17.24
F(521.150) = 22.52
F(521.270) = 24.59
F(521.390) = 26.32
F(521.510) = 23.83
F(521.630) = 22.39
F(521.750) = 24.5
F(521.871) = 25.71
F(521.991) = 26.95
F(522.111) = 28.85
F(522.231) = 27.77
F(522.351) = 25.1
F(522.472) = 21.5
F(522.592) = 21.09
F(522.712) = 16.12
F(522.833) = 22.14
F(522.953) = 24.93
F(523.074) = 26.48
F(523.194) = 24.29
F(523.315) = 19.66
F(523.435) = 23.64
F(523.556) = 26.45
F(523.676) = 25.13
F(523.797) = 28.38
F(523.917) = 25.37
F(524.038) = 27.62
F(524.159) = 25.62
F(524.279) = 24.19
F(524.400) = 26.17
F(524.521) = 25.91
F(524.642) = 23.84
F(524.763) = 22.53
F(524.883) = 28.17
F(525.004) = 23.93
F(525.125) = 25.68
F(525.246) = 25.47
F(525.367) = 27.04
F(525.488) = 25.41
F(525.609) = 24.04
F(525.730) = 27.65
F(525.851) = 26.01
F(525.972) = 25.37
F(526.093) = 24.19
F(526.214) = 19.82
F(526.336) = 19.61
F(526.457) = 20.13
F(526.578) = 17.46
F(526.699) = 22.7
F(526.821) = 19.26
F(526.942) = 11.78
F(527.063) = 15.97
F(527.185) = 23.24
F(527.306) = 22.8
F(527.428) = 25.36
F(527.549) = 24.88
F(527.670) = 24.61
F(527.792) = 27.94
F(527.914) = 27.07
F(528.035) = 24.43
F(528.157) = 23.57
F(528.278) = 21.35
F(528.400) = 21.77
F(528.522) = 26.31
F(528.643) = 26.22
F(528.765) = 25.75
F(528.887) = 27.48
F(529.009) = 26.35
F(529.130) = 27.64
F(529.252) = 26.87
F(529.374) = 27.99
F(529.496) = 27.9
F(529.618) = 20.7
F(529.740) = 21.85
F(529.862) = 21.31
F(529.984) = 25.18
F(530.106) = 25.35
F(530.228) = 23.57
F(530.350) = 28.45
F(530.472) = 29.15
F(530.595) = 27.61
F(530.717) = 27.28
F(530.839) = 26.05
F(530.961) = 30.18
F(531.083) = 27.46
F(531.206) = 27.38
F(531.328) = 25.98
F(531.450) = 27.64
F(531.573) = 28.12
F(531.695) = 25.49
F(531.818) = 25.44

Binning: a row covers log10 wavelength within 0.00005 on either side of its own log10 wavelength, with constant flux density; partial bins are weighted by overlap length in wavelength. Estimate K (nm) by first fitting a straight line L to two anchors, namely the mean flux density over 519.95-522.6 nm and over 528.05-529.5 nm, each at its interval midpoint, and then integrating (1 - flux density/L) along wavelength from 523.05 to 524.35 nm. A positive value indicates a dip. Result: -0.12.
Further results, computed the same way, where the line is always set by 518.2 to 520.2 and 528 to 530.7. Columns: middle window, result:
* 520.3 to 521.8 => 0.03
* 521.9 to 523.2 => -0.22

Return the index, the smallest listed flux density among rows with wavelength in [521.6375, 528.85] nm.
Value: 11.78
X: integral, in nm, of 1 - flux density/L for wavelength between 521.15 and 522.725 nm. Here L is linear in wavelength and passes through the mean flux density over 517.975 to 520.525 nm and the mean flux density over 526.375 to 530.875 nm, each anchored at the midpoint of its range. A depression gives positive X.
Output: -0.371 nm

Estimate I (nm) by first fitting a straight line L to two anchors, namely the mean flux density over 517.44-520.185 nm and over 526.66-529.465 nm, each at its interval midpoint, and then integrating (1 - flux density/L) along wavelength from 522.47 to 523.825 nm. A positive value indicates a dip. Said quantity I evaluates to -0.177 nm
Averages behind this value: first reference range 17.5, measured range 23.3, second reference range 24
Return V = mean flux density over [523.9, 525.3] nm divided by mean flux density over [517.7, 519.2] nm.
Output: 1.7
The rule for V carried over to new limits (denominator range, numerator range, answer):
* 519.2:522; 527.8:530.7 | 1.23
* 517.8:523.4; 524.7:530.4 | 1.20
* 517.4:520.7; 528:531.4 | 1.48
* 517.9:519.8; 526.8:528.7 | 1.38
